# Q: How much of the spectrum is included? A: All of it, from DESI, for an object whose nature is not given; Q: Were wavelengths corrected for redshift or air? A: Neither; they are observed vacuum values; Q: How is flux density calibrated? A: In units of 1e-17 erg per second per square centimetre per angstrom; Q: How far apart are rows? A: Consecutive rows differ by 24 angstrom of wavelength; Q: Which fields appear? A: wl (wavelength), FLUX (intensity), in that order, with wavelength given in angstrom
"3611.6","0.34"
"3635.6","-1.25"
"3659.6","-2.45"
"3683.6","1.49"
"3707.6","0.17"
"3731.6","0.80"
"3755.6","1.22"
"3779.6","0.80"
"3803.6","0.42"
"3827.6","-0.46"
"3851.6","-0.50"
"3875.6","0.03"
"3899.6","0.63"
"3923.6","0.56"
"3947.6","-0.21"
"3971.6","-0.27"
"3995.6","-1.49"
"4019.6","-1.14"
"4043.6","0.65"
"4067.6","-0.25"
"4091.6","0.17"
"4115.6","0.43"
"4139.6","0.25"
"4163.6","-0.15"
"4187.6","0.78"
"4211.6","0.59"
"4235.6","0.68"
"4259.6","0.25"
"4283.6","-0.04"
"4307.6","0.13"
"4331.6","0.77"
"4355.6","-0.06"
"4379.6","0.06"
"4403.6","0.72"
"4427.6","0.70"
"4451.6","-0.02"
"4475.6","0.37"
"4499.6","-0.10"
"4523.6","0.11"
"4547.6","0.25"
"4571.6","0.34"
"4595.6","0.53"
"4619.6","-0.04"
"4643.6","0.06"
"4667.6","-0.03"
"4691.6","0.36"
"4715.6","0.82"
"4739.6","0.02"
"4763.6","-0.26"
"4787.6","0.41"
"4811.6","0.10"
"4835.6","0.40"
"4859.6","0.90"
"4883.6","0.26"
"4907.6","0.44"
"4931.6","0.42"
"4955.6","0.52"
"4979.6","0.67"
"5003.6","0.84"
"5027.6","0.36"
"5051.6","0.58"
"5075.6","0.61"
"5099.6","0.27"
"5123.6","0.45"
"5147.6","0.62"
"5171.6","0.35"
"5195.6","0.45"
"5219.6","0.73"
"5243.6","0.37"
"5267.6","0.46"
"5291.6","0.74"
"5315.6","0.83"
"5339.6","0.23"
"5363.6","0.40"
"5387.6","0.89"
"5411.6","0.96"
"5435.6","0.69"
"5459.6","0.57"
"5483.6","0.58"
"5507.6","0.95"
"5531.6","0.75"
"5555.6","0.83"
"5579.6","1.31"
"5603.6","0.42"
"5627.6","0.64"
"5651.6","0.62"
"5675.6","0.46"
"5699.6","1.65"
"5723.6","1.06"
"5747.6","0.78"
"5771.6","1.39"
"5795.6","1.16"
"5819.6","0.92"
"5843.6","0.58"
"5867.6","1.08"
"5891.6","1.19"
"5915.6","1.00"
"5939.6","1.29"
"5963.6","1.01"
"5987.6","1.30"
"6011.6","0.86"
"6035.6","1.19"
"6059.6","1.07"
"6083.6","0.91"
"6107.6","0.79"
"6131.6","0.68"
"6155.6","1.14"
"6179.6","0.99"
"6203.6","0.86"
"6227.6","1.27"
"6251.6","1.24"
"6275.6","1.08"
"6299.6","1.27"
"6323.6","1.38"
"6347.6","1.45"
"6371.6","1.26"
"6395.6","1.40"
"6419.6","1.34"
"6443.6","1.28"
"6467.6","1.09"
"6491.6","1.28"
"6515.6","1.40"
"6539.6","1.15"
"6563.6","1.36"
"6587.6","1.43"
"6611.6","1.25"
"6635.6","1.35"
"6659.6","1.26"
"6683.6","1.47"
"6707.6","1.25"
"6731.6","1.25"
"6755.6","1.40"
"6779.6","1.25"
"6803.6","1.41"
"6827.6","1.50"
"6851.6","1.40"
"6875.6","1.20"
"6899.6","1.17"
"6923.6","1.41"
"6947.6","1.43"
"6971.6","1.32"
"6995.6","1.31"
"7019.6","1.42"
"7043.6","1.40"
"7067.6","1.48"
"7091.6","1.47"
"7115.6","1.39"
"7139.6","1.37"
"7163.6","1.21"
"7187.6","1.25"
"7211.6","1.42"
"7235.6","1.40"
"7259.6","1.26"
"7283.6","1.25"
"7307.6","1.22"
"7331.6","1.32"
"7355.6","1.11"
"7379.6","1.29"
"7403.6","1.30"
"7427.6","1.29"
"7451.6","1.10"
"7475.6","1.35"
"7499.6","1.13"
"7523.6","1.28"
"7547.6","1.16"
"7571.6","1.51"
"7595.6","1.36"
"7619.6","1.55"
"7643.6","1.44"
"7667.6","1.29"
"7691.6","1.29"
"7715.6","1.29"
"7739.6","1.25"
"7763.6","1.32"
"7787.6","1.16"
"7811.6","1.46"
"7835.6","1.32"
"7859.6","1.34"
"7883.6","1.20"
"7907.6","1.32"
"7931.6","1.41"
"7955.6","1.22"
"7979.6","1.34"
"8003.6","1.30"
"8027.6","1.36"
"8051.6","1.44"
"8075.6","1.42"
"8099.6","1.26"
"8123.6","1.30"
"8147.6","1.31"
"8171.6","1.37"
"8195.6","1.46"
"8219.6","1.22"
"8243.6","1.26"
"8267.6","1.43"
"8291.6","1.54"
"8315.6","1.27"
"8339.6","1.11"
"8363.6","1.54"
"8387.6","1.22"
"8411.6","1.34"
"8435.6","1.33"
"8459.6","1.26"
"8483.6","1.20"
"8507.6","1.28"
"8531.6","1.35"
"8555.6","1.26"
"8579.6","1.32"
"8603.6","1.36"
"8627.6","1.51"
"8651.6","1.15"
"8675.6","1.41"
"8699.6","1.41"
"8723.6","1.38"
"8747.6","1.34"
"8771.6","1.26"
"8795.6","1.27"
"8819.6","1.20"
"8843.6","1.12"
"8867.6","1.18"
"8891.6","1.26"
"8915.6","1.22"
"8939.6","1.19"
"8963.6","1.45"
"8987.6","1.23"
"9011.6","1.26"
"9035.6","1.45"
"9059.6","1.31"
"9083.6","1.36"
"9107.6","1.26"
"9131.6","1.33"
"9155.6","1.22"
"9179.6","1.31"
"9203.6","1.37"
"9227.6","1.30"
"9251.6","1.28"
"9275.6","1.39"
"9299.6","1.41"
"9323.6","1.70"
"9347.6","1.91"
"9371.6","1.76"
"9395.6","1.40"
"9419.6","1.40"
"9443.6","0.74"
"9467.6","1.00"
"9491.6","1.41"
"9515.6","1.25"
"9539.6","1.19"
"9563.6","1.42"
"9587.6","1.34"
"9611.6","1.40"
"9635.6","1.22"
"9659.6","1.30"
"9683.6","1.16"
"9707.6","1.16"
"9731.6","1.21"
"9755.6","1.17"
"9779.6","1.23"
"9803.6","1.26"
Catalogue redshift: 0.42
